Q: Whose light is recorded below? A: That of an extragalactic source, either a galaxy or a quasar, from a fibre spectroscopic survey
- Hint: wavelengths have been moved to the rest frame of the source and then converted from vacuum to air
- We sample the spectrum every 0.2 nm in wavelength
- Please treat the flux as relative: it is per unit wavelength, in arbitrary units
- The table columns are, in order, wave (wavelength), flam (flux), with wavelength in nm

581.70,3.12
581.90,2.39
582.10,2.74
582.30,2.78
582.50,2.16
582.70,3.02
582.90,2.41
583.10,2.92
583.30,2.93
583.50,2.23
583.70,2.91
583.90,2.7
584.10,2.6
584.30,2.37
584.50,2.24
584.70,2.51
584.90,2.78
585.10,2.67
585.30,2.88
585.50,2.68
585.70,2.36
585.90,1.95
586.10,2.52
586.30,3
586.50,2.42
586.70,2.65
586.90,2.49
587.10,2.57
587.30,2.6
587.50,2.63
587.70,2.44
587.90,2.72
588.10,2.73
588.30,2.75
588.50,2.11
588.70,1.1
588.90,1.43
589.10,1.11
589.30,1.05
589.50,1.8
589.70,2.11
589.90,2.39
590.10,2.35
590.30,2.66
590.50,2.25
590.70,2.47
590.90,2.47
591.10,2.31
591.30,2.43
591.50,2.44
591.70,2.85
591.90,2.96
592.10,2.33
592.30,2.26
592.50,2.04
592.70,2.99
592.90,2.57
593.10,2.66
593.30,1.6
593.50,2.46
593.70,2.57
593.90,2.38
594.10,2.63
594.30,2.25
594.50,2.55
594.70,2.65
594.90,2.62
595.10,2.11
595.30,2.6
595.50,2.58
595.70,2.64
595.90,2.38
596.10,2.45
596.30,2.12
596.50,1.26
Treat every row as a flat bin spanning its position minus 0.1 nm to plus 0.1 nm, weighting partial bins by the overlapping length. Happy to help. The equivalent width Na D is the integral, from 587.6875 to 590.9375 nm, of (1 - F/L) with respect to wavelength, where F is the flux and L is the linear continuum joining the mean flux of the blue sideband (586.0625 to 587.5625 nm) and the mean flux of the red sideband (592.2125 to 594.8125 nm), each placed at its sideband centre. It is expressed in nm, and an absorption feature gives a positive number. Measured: 0.57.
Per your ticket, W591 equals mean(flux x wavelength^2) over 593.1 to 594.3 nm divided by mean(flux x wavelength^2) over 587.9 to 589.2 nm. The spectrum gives 1.2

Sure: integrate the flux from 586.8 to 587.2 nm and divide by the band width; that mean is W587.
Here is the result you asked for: 2.53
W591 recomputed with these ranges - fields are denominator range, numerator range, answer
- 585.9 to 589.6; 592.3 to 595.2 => 1.12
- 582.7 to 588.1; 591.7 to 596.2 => 0.98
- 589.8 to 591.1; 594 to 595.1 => 1.05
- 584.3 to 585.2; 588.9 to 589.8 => 0.61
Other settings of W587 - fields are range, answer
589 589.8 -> 1.52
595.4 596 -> 2.53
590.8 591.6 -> 2.41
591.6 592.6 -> 2.49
